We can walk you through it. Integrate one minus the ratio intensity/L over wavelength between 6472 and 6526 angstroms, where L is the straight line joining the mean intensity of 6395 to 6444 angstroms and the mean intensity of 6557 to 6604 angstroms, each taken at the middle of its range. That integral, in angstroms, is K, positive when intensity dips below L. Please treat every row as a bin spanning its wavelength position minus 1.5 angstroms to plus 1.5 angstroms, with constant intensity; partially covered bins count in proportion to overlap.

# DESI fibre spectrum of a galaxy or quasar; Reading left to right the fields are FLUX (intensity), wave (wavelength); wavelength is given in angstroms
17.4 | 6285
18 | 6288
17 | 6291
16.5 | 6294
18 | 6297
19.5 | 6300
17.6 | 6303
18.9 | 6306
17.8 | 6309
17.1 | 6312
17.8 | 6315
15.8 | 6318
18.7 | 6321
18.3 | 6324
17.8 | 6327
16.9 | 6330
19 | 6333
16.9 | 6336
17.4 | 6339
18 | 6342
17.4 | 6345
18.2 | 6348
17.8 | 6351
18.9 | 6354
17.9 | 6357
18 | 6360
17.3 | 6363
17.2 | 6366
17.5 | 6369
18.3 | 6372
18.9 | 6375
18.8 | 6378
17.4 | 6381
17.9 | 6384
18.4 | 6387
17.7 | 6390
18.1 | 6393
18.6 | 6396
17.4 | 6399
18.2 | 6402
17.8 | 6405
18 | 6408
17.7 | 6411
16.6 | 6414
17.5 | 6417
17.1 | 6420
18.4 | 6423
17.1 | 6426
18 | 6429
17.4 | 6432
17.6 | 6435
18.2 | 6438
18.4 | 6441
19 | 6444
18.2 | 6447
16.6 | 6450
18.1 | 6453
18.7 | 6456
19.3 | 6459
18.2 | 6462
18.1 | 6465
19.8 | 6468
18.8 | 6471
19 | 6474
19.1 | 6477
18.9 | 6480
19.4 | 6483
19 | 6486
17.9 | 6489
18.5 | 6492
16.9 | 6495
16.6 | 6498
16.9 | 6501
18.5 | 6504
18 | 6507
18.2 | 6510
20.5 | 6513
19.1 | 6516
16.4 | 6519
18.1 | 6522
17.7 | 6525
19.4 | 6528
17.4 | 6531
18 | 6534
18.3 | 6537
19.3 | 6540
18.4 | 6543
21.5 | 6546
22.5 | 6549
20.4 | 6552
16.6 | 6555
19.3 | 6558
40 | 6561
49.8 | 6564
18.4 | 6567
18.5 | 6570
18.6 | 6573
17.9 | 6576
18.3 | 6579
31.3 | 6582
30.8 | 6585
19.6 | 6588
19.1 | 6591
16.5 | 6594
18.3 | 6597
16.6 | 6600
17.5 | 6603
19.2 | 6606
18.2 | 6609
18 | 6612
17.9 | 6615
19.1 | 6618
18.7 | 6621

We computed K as 5.8 angstroms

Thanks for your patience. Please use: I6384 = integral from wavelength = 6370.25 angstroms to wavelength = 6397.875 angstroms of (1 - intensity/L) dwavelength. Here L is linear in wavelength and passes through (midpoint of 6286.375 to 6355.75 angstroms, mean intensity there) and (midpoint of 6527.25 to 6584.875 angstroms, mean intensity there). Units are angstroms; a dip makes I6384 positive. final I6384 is 1.2 angstroms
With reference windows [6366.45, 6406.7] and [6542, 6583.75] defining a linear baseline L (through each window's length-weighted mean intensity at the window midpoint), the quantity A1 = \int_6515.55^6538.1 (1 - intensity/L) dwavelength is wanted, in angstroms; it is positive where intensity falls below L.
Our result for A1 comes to 4.6 angstroms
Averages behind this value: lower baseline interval 18.1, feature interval 18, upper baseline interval 23.8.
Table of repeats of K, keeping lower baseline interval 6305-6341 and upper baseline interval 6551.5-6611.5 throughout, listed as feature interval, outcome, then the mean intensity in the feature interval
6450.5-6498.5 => 4.3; 18.5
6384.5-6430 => 3.3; 17.8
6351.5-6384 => 0.8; 18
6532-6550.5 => 1.6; 19.6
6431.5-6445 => 1.1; 18.1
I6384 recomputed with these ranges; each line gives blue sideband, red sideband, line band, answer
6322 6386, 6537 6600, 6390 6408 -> 0.8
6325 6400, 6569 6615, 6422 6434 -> 0.5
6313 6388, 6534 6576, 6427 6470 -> 4.2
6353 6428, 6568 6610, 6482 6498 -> 0.7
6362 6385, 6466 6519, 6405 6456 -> 1.2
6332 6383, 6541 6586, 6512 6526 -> 2.7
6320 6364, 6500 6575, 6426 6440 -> 1.1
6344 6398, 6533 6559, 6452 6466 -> 0.2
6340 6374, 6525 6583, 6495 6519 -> 3.5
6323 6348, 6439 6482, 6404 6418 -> 0.6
